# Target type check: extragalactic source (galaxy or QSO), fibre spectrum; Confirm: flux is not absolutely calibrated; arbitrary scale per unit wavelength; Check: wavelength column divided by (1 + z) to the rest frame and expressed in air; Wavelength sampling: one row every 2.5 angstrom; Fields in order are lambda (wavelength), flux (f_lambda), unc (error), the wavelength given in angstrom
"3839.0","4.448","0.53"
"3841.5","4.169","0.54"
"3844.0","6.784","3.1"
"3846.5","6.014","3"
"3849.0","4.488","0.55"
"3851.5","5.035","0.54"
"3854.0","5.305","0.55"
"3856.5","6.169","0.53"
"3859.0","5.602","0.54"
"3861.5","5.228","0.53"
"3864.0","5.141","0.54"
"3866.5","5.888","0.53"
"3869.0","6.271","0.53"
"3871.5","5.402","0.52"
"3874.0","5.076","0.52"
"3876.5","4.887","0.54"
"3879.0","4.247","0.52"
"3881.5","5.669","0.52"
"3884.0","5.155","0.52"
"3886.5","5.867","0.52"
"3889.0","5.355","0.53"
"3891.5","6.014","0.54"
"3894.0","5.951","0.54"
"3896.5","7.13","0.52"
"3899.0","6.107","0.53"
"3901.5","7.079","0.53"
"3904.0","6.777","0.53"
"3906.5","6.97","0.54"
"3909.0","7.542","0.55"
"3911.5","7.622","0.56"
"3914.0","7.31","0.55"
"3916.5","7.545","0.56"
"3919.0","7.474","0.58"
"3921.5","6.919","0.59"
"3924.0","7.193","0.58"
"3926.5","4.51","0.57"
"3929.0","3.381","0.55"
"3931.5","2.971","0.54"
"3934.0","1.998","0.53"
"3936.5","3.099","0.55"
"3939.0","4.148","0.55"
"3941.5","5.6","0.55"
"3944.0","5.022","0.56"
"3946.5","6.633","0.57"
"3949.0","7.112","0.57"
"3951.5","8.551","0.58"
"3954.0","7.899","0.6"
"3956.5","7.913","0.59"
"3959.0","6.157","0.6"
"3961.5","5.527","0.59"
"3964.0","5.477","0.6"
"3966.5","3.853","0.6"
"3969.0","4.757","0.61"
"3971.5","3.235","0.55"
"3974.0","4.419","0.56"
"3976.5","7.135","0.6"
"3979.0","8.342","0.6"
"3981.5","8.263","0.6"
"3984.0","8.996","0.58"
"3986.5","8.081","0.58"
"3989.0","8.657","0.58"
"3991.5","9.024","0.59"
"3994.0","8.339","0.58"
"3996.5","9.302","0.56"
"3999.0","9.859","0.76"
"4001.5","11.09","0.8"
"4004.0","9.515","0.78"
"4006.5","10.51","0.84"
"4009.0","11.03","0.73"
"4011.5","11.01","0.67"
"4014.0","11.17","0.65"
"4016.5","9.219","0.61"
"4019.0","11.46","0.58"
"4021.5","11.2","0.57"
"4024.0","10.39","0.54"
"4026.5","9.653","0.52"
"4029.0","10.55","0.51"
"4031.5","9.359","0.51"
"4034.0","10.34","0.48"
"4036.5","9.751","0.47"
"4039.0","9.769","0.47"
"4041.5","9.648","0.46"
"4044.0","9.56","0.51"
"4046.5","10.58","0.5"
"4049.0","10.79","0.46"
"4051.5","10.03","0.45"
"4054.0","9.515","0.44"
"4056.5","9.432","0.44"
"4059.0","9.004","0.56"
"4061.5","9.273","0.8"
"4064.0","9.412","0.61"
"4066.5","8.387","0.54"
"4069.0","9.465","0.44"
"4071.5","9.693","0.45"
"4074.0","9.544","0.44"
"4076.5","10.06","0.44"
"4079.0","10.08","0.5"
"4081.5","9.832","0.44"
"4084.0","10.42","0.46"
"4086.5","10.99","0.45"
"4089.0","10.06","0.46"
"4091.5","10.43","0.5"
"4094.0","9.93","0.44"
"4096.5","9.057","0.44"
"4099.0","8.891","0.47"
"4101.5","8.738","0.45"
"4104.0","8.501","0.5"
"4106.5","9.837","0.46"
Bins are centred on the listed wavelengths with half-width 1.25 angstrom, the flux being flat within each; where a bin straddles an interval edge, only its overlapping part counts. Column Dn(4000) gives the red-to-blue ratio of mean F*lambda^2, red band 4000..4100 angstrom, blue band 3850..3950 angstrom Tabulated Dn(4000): 1.89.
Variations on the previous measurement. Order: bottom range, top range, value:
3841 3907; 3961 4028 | 1.60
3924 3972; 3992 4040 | 2.01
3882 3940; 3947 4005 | 1.32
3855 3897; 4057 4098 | 1.93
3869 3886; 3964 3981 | 1.10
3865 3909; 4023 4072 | 1.78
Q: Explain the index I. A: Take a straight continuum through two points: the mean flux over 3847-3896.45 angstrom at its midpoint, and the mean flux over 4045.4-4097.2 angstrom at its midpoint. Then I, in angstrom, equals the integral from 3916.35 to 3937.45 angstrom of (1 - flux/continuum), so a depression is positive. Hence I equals 5.4 angstrom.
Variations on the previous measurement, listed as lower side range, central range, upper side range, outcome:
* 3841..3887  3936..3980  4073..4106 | 8.2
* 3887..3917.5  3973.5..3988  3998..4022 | 2.8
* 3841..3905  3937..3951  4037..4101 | 2.8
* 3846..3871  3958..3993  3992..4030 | 10.0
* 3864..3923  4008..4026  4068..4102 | -4.6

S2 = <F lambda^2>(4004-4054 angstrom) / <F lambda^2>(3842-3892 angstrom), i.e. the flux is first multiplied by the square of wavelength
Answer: 2.0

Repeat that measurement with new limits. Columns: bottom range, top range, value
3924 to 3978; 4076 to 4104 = 1.99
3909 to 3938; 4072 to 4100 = 1.95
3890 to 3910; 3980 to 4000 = 1.38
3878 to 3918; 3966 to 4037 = 1.47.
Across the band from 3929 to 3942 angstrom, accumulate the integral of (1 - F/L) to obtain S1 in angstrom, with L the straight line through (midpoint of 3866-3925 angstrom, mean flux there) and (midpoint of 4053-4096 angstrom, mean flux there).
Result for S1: 6.71 angstrom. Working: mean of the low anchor 6.31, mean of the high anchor 9.73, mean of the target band 3.43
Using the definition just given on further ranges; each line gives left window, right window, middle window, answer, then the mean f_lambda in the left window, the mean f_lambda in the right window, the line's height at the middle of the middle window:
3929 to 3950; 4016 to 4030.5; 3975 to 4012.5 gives -3.88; 4.47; 10.5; 8.35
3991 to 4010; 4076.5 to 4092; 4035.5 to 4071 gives 1.76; 9.85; 10.3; 10.1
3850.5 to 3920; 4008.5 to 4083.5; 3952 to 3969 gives 3.72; 6.06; 9.97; 7.89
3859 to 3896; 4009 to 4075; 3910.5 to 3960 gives 7.65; 5.48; 9.95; 7.05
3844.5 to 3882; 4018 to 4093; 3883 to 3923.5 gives -2.20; 5.38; 9.95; 6.33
